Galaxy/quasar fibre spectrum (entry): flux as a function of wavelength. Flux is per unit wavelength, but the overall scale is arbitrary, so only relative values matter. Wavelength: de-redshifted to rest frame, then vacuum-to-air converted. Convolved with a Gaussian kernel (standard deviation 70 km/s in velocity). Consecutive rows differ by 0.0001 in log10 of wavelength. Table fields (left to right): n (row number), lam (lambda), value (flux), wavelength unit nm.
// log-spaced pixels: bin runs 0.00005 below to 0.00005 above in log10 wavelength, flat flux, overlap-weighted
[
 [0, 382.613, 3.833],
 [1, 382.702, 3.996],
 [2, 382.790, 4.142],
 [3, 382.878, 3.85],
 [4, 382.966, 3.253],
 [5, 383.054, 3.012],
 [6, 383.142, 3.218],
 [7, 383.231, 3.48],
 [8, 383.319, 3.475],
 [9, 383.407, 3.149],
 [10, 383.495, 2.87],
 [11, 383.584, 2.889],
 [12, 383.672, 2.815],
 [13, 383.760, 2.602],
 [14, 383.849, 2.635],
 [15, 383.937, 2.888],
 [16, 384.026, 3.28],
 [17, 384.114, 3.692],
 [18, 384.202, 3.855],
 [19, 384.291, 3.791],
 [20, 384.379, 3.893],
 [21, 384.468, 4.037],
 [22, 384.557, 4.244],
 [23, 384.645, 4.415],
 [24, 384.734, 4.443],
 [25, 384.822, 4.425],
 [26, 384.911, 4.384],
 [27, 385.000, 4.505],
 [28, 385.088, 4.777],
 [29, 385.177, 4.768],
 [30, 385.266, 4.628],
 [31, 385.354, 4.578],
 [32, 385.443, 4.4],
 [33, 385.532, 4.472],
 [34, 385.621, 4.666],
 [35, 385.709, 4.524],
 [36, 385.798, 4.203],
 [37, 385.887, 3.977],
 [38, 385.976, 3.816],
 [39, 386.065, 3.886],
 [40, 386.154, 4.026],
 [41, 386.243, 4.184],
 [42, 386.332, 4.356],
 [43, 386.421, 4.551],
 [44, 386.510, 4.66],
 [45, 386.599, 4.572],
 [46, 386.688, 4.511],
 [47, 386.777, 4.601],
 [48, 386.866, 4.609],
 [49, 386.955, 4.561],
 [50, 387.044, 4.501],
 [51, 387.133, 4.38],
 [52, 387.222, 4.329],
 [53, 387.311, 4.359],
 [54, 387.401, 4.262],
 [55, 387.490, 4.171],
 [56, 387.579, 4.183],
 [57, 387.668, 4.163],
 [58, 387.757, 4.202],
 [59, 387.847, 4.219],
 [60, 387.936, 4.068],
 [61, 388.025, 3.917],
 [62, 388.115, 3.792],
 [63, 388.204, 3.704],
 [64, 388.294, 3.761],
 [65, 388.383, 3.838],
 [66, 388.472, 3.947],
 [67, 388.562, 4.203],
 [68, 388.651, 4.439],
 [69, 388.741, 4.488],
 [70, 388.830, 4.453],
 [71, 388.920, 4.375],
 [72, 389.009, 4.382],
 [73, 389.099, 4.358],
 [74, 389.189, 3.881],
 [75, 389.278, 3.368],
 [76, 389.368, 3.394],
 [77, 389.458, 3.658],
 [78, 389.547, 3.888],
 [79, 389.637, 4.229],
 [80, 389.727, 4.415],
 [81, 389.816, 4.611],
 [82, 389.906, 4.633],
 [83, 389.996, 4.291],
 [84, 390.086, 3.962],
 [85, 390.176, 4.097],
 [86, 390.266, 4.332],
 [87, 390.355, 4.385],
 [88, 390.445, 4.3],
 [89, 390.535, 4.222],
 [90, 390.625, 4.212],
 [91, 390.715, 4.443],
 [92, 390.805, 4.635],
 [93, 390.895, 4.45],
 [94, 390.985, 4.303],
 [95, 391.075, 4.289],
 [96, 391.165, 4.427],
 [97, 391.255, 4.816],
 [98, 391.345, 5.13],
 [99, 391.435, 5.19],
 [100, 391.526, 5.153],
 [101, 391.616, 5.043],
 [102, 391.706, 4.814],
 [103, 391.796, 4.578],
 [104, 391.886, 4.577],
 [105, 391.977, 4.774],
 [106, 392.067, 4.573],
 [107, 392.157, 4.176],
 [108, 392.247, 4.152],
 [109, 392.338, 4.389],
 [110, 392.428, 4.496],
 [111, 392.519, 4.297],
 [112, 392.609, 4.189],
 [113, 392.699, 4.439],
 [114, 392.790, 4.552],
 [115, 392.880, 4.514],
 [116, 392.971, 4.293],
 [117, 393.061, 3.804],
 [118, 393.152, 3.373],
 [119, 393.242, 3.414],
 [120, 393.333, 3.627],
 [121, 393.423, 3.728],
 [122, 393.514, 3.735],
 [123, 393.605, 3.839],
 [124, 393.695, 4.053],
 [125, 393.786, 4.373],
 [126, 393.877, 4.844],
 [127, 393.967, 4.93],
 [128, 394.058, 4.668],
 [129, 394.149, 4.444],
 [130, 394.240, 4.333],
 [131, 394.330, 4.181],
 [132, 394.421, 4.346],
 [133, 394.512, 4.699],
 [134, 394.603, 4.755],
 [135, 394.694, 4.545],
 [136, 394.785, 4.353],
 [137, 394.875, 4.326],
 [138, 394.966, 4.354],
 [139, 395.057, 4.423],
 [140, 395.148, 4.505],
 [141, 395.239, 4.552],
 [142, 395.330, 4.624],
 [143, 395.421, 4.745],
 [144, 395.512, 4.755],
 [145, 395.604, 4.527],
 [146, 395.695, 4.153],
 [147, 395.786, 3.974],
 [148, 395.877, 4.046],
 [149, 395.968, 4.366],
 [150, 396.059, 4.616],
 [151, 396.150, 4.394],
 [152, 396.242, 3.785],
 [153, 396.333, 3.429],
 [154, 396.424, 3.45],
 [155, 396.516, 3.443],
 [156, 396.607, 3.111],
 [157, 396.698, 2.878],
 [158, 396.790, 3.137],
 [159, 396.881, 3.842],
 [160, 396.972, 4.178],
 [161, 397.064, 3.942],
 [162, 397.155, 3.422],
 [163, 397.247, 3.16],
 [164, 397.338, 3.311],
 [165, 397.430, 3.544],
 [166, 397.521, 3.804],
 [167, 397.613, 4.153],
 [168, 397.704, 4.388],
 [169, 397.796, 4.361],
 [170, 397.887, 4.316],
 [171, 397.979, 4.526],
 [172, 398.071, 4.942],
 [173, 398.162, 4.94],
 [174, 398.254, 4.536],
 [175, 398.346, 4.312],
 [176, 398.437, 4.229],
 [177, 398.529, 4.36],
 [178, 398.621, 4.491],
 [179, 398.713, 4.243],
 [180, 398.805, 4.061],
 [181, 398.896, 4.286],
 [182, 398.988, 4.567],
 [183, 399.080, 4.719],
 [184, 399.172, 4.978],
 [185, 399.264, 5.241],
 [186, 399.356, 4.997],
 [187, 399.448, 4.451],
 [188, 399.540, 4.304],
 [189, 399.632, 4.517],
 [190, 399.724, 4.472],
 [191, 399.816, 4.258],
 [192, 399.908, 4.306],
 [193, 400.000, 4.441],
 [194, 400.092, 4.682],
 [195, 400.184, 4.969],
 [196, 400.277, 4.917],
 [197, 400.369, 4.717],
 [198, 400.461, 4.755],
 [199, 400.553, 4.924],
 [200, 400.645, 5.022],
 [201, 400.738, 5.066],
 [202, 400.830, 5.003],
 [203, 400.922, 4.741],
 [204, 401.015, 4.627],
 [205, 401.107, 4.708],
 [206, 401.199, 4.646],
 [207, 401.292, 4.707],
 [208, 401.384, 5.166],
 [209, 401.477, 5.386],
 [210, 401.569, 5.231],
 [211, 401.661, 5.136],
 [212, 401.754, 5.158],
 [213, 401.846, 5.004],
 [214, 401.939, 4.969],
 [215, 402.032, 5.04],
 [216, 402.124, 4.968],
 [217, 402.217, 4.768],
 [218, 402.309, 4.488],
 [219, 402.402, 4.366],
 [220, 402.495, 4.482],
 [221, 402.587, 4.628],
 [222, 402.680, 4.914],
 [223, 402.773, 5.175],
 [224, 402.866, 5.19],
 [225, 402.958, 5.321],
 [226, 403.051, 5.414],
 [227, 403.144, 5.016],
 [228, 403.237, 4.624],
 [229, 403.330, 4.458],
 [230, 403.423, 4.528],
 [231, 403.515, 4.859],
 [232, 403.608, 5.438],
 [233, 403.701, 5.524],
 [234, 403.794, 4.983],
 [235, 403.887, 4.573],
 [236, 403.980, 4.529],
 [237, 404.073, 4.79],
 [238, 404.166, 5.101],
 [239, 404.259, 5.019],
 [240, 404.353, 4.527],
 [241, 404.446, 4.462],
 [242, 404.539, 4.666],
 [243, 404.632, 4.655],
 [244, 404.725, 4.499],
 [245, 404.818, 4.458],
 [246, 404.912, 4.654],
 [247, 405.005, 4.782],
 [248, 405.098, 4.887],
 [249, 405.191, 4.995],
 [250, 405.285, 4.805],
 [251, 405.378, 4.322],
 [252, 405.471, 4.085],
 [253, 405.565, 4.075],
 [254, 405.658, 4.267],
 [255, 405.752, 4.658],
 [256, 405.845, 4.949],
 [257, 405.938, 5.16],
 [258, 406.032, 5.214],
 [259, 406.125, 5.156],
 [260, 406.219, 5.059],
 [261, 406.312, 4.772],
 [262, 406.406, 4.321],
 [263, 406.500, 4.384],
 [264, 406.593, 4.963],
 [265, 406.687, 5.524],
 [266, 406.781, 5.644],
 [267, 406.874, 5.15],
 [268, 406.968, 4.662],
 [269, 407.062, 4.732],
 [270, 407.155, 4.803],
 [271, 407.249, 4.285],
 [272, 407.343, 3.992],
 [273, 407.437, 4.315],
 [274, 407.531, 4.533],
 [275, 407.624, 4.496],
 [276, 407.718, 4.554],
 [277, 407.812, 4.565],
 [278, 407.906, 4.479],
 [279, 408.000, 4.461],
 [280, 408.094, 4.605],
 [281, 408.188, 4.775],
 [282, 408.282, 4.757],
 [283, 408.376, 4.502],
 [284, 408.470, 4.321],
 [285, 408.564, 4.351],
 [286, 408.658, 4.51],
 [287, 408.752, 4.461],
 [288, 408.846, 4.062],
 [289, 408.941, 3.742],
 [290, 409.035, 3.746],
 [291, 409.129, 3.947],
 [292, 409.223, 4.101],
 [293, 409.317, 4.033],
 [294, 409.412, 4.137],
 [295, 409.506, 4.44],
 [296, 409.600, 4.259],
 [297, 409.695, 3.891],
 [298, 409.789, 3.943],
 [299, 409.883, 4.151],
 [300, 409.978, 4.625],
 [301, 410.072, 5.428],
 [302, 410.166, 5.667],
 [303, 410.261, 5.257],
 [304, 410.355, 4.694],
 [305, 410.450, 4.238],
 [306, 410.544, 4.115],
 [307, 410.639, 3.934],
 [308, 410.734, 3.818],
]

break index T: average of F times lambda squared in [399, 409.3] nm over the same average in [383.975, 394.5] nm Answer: 1.2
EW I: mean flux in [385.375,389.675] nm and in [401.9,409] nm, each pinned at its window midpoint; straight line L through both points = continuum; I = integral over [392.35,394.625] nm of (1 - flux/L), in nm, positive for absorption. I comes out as 0.07 nm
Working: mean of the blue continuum 4.2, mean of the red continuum 4.71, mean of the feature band 4.23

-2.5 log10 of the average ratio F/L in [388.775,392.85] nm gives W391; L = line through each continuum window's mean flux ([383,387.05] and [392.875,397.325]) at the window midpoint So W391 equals -0.09 mag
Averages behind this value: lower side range 3.99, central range 4.39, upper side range 4.09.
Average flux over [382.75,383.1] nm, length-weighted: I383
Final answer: 3.56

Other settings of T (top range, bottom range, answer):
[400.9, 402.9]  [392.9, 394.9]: 1.21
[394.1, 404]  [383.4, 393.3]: 1.13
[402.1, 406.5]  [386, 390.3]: 1.23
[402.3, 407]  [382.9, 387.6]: 1.32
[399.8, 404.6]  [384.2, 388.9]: 1.23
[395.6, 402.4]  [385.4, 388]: 1.09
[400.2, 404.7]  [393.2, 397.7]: 1.24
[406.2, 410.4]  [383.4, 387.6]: 1.24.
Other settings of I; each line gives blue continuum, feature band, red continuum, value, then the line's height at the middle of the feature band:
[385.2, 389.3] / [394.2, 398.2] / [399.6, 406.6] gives 0.381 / 4.56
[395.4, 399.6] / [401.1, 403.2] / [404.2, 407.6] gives -0.232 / 4.46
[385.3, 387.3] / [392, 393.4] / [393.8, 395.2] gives 0.102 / 4.48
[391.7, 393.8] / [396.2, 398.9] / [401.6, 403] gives 0.359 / 4.55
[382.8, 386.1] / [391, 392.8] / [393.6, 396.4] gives -0.160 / 4.22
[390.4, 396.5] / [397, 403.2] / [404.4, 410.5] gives -0.227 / 4.46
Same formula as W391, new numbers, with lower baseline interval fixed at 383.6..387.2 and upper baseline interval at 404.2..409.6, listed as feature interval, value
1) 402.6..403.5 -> -0.104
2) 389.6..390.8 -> -0.023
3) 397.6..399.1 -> -0.010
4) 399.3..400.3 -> -0.034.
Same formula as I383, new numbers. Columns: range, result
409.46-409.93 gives 4.14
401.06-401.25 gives 4.68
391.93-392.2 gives 4.51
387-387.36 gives 4.39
